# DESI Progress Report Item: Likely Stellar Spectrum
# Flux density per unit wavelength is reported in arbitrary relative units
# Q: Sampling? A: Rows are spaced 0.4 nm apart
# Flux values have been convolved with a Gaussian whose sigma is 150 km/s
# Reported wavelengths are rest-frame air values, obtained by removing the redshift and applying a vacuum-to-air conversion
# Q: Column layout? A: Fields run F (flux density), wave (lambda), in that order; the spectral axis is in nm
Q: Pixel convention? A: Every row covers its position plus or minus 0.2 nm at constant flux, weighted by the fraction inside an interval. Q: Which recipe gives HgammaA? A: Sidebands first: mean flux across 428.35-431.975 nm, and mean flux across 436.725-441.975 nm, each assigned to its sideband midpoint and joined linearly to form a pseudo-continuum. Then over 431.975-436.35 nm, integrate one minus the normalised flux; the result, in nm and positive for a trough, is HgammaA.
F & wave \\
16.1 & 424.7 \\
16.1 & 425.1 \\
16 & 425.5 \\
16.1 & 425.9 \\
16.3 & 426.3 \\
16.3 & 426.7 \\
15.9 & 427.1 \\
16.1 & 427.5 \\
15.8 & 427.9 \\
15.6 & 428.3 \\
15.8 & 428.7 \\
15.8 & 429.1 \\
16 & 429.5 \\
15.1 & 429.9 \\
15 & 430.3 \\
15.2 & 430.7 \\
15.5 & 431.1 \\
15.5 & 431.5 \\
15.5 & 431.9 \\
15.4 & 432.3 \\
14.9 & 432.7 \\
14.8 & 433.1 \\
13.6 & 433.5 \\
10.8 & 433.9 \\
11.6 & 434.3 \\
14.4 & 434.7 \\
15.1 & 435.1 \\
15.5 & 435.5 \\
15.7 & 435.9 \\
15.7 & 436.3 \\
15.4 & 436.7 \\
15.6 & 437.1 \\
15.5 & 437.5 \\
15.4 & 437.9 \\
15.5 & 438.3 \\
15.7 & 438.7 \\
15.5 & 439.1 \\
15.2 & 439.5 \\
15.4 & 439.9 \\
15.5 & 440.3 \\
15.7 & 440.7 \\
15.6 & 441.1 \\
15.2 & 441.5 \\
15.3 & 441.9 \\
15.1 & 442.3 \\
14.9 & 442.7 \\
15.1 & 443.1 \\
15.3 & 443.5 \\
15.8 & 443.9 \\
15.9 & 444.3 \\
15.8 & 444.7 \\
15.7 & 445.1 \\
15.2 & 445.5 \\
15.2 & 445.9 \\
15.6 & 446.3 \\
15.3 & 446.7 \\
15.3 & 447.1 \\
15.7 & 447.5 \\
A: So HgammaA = 0.33 nm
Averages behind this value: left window 15.5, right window 15.5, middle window 14.3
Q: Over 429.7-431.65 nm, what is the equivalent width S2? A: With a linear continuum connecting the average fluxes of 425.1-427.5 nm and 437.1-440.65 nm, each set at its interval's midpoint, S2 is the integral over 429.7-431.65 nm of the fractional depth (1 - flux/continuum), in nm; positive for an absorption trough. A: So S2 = 0.08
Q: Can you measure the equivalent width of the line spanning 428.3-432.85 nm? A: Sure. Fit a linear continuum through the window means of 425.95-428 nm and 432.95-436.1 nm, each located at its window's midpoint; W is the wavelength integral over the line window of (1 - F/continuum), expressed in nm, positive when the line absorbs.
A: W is -0.12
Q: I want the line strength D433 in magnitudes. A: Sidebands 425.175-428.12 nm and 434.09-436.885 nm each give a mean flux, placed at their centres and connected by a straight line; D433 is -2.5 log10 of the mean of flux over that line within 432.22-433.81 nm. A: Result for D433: 0.06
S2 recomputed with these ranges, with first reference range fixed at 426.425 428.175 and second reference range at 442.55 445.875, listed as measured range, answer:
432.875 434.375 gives 0.283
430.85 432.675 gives 0.053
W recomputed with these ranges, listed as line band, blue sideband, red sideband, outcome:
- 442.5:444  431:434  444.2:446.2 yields 0.02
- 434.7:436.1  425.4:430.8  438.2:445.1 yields 0.03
